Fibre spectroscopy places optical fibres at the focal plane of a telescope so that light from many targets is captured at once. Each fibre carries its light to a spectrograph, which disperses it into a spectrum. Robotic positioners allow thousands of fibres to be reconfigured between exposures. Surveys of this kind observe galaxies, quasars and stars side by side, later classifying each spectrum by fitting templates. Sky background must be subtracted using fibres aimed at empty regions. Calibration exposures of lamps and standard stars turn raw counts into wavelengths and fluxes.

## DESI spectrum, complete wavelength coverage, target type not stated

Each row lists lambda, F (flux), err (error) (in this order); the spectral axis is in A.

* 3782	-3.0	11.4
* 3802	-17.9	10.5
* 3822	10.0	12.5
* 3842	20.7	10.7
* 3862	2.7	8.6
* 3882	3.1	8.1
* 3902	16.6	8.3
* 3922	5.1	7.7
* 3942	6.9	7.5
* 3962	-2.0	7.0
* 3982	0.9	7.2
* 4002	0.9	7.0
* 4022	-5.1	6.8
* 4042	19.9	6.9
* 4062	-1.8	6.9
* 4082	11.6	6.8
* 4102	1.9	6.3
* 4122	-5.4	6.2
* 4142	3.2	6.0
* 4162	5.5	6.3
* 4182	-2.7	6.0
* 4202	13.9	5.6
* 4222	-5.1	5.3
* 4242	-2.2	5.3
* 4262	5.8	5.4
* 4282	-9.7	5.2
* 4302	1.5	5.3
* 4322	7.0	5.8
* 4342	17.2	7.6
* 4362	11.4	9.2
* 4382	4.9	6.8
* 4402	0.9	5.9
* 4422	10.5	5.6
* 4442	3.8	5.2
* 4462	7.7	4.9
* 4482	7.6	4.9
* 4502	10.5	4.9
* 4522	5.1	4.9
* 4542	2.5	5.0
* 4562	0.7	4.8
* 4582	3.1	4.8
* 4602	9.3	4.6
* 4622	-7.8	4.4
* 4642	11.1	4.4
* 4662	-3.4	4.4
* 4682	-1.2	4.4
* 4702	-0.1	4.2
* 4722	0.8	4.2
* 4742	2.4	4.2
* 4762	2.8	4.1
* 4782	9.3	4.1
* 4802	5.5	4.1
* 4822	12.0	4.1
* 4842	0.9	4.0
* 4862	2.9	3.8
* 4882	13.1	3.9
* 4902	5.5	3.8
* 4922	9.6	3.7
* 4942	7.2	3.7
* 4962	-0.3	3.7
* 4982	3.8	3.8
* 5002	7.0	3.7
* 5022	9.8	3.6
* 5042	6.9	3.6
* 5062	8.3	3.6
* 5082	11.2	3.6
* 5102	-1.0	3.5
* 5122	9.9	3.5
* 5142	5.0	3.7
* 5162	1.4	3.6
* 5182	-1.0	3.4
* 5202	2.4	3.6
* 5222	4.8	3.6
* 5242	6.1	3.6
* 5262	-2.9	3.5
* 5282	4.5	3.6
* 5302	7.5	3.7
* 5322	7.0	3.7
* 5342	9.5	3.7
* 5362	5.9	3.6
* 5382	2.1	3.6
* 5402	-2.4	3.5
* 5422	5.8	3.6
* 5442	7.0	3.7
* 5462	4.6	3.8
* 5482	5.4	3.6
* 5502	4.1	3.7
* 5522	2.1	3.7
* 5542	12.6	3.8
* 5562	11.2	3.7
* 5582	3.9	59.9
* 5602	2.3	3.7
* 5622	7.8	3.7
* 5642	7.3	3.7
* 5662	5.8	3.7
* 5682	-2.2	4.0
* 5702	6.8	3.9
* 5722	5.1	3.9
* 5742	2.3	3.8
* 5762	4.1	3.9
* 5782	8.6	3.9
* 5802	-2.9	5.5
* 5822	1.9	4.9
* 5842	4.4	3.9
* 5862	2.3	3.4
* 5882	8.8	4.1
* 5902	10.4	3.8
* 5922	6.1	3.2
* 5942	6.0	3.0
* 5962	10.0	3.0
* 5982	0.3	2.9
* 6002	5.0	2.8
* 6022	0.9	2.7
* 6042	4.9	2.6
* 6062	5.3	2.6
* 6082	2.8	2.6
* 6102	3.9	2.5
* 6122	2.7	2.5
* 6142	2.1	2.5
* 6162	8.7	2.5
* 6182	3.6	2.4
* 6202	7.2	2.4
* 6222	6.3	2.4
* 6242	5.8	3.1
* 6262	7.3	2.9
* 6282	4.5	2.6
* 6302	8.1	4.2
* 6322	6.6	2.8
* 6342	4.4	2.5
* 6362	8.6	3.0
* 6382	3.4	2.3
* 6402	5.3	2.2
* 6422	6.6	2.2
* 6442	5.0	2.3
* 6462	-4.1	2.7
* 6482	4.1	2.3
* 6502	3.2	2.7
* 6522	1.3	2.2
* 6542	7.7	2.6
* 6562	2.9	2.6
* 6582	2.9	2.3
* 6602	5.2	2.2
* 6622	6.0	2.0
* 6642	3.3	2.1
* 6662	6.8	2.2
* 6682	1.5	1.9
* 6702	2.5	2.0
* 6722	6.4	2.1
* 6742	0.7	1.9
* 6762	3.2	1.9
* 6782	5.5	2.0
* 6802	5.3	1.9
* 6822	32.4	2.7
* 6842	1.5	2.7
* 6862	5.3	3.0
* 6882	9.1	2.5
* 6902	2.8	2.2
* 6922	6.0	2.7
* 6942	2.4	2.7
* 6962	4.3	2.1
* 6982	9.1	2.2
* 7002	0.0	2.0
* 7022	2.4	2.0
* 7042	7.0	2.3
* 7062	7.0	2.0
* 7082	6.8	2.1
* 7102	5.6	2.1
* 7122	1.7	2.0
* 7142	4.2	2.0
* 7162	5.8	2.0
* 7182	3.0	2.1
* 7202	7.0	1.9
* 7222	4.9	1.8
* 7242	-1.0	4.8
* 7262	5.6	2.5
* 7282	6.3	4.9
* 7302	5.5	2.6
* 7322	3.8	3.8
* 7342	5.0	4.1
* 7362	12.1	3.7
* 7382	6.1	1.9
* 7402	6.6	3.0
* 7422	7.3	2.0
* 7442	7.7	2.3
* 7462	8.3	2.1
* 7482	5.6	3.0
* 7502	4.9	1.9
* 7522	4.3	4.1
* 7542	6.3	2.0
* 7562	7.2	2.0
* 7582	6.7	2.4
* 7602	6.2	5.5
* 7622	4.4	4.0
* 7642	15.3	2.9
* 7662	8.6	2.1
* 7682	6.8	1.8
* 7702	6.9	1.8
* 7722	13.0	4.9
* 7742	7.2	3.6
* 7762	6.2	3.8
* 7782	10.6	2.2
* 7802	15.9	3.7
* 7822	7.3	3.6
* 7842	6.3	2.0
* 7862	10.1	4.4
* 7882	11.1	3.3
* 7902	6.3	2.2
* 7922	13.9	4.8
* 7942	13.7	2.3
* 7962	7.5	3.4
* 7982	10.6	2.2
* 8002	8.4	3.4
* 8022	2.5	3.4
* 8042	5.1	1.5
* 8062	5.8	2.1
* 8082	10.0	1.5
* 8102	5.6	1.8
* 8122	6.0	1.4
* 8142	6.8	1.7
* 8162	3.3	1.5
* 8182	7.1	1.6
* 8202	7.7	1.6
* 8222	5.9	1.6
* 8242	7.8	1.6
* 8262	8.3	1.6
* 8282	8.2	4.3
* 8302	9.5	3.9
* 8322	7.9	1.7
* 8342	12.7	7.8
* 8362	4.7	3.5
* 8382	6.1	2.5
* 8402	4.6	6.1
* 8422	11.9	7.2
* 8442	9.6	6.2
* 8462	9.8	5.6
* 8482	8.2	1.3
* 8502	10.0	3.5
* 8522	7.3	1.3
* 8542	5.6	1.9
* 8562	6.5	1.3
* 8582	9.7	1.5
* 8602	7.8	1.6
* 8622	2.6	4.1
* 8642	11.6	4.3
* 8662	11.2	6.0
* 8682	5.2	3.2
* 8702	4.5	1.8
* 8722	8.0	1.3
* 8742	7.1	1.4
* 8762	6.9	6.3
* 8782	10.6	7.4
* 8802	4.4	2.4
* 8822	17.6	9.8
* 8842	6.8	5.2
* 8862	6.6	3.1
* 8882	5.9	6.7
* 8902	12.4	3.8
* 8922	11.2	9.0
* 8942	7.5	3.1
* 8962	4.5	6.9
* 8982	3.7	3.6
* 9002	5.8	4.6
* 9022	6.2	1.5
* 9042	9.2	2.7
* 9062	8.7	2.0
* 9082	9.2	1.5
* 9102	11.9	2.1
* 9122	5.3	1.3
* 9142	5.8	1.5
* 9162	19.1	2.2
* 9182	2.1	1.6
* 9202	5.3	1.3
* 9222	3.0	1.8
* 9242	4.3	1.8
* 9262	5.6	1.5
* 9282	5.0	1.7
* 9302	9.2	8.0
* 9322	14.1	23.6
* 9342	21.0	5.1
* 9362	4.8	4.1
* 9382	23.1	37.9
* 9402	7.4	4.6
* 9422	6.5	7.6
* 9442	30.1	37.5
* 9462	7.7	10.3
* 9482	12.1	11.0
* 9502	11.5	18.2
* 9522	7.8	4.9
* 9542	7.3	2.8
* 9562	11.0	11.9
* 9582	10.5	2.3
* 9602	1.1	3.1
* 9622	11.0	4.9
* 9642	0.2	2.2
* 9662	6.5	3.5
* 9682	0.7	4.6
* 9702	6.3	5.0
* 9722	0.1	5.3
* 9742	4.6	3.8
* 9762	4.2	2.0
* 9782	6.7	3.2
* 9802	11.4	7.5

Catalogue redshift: 0.83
